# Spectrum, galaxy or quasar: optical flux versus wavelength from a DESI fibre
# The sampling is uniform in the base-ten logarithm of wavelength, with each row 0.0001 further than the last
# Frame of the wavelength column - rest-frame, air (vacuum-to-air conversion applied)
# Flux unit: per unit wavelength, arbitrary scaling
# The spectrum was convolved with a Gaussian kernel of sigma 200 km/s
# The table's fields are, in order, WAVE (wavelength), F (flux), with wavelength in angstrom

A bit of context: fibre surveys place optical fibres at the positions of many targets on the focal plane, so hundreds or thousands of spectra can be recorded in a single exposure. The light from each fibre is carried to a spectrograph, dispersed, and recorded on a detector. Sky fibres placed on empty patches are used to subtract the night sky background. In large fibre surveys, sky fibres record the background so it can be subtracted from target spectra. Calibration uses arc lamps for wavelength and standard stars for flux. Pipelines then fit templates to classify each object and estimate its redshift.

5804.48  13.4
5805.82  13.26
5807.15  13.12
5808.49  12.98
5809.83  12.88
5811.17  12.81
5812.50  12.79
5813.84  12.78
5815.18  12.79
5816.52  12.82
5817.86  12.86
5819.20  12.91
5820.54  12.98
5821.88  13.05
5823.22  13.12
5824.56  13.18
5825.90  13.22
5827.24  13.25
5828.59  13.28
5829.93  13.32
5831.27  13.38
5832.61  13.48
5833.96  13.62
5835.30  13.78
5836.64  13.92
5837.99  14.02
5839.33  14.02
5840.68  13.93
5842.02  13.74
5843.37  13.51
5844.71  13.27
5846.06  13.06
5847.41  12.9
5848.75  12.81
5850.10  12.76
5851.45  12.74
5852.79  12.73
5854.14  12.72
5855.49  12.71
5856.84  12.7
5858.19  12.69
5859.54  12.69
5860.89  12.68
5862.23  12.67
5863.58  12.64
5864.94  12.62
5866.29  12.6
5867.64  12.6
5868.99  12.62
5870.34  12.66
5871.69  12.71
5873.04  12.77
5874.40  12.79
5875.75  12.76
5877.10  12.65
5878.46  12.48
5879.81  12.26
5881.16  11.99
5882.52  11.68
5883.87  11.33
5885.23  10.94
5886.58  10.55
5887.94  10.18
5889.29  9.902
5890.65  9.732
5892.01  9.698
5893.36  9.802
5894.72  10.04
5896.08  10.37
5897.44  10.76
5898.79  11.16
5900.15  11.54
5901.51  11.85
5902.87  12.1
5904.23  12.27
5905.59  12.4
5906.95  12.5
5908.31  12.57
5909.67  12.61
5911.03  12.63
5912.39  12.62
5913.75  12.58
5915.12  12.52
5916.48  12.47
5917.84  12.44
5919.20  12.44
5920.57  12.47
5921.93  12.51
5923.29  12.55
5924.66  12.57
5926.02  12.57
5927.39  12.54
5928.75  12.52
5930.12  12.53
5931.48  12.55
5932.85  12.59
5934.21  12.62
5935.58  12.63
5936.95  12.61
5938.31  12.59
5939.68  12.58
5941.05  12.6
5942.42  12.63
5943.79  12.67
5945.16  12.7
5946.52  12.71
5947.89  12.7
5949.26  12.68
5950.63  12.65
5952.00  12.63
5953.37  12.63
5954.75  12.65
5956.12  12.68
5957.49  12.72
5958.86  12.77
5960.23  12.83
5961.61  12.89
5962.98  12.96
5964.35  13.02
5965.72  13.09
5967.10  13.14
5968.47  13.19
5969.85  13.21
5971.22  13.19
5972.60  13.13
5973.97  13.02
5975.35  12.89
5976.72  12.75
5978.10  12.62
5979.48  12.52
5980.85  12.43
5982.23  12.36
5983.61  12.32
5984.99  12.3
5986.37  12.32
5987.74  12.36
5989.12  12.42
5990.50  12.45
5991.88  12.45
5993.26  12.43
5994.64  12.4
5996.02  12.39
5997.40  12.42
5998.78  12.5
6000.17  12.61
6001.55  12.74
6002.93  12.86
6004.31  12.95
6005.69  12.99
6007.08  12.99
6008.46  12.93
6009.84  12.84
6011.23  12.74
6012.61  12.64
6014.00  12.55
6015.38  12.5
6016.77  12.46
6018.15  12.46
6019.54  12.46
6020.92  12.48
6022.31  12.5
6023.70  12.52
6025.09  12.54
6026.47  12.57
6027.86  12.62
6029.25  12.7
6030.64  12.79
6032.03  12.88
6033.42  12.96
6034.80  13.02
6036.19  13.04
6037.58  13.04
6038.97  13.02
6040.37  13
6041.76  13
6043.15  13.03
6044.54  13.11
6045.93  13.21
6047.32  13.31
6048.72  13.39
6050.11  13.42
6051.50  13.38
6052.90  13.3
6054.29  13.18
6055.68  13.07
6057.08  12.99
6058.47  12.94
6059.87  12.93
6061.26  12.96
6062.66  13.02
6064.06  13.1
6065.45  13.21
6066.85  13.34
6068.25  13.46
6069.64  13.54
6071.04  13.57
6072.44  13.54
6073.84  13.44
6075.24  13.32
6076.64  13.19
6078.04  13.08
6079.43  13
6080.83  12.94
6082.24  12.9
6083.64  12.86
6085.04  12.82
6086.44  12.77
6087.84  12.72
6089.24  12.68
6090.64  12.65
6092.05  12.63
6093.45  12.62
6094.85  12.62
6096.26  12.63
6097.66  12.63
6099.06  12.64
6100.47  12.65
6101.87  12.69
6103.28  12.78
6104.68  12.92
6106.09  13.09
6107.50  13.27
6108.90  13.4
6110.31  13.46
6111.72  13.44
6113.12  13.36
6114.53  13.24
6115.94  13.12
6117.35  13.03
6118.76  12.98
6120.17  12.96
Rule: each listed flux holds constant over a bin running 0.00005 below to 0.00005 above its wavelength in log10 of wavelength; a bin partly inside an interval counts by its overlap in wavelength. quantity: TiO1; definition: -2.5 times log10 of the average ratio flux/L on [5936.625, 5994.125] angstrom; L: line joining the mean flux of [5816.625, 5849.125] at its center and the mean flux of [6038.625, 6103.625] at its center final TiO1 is 0.04 mag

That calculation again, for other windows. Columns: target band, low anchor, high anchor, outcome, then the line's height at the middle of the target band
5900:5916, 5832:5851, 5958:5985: 0.066 mag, 13.2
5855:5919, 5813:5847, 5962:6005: 0.099 mag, 13.1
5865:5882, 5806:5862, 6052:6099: 0.045 mag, 13.1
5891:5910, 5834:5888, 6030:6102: 0.128 mag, 12.8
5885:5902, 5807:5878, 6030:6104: 0.236 mag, 13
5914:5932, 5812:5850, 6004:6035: 0.040 mag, 13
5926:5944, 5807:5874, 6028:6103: 0.037 mag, 13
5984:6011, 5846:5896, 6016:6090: 0.009 mag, 12.7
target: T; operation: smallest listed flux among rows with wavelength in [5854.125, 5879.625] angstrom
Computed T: 12.48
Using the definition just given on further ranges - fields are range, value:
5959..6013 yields 12.3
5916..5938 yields 12.44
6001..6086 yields 12.46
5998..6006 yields 12.5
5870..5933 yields 9.698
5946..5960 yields 12.63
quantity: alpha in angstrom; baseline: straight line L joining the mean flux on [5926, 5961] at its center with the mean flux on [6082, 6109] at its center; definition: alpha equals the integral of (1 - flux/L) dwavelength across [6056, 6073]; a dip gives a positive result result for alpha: -0.61 angstrom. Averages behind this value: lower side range 12.6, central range 13.2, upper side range 12.8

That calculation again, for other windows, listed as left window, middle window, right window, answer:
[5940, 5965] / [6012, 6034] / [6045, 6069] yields 0.7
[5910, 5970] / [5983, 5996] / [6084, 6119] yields 0.4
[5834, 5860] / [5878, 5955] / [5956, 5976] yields 6.2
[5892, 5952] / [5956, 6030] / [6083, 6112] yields -1.2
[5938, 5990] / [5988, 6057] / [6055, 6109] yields 0.3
